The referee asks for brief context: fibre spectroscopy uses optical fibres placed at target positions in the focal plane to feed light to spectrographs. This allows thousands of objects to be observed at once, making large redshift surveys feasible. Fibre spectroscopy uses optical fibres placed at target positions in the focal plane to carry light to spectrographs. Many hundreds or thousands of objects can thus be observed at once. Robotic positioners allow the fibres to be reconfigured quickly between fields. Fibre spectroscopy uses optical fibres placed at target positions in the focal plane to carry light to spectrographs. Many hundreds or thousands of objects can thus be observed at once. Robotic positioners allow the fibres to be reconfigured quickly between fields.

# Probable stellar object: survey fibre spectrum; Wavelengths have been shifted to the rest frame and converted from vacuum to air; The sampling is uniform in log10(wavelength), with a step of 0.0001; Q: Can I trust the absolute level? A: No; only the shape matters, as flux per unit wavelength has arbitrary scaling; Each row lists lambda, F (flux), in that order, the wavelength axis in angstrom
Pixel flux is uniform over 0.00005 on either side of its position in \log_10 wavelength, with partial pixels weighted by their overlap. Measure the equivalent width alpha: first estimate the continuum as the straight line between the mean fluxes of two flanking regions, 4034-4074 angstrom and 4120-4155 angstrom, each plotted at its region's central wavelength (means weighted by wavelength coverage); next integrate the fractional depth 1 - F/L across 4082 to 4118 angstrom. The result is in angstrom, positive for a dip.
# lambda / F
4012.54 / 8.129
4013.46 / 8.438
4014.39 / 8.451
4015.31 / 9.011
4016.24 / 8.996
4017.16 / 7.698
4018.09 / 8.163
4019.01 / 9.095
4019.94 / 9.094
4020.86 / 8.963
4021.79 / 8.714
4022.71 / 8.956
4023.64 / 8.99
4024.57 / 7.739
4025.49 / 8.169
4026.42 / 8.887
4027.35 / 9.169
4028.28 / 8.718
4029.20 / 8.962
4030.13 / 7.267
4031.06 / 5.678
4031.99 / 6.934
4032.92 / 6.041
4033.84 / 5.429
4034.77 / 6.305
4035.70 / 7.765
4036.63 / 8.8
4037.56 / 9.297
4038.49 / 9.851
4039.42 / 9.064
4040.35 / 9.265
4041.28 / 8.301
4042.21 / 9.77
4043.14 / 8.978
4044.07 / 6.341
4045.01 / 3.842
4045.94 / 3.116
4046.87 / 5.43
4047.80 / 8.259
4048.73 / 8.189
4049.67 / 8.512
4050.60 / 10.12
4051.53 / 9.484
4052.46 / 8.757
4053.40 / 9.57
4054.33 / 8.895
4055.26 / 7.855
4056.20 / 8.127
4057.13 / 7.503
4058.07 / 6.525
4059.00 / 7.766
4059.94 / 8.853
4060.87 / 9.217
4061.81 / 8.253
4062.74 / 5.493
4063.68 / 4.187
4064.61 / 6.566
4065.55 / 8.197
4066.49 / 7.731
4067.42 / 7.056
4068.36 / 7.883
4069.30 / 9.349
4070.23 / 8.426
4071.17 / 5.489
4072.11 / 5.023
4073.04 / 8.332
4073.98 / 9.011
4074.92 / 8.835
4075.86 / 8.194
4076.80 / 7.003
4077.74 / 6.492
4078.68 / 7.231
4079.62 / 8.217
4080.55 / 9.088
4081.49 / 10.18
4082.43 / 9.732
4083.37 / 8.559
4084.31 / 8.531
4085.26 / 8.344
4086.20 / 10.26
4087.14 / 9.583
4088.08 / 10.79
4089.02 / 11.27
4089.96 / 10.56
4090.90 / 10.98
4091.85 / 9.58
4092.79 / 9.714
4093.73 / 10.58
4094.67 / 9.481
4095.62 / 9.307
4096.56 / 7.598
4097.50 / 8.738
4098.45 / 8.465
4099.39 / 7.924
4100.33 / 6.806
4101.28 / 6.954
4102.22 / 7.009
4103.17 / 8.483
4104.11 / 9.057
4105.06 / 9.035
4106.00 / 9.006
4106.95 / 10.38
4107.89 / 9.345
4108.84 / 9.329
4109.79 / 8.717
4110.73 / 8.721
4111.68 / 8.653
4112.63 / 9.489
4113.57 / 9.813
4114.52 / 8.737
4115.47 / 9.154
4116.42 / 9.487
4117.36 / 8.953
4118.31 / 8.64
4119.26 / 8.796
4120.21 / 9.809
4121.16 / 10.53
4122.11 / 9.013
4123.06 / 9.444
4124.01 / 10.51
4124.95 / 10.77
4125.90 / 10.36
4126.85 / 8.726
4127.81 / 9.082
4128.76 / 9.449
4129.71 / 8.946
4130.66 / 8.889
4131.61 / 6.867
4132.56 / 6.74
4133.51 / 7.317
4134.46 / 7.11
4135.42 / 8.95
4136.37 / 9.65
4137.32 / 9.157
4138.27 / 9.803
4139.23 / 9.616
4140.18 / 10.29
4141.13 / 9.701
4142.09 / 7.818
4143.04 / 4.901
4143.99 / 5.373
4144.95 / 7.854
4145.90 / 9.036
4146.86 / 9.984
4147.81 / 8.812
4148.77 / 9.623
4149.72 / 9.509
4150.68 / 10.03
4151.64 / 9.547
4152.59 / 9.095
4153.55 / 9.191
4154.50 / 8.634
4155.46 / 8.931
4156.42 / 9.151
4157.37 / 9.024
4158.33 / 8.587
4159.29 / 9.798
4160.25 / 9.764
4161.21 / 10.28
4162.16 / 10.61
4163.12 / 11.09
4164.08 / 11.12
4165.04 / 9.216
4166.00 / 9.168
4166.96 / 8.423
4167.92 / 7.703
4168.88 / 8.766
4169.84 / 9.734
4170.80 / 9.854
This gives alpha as -3.2 angstrom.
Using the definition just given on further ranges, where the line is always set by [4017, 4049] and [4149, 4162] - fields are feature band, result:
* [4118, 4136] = 0.2 angstrom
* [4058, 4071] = 1.2 angstrom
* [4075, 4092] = -1.3 angstrom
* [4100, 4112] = 0.2 angstrom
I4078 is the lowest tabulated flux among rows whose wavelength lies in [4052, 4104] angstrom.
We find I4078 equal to 4.187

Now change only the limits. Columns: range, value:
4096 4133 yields 6.74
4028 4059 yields 3.116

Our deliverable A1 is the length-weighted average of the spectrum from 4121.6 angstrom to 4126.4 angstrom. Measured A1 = 10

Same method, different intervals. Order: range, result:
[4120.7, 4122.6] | 9.75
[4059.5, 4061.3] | 9.06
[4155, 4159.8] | 9.1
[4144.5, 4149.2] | 9.06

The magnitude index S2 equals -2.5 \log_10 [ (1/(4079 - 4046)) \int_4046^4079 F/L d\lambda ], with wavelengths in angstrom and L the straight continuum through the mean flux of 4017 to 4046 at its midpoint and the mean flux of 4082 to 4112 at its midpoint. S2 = 0.11 mag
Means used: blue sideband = 7.99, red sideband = 9.11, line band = 7.71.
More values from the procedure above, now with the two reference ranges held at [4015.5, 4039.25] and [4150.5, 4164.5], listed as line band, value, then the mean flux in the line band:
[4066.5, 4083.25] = 0.095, 7.98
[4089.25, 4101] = -0.026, 9.15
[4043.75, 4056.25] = 0.113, 7.6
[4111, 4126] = -0.032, 9.48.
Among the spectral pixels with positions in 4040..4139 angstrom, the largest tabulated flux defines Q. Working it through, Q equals 11.27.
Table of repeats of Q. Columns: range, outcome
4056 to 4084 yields 10.18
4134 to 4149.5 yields 10.29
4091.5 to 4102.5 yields 10.58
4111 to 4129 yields 10.77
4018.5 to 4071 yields 10.12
